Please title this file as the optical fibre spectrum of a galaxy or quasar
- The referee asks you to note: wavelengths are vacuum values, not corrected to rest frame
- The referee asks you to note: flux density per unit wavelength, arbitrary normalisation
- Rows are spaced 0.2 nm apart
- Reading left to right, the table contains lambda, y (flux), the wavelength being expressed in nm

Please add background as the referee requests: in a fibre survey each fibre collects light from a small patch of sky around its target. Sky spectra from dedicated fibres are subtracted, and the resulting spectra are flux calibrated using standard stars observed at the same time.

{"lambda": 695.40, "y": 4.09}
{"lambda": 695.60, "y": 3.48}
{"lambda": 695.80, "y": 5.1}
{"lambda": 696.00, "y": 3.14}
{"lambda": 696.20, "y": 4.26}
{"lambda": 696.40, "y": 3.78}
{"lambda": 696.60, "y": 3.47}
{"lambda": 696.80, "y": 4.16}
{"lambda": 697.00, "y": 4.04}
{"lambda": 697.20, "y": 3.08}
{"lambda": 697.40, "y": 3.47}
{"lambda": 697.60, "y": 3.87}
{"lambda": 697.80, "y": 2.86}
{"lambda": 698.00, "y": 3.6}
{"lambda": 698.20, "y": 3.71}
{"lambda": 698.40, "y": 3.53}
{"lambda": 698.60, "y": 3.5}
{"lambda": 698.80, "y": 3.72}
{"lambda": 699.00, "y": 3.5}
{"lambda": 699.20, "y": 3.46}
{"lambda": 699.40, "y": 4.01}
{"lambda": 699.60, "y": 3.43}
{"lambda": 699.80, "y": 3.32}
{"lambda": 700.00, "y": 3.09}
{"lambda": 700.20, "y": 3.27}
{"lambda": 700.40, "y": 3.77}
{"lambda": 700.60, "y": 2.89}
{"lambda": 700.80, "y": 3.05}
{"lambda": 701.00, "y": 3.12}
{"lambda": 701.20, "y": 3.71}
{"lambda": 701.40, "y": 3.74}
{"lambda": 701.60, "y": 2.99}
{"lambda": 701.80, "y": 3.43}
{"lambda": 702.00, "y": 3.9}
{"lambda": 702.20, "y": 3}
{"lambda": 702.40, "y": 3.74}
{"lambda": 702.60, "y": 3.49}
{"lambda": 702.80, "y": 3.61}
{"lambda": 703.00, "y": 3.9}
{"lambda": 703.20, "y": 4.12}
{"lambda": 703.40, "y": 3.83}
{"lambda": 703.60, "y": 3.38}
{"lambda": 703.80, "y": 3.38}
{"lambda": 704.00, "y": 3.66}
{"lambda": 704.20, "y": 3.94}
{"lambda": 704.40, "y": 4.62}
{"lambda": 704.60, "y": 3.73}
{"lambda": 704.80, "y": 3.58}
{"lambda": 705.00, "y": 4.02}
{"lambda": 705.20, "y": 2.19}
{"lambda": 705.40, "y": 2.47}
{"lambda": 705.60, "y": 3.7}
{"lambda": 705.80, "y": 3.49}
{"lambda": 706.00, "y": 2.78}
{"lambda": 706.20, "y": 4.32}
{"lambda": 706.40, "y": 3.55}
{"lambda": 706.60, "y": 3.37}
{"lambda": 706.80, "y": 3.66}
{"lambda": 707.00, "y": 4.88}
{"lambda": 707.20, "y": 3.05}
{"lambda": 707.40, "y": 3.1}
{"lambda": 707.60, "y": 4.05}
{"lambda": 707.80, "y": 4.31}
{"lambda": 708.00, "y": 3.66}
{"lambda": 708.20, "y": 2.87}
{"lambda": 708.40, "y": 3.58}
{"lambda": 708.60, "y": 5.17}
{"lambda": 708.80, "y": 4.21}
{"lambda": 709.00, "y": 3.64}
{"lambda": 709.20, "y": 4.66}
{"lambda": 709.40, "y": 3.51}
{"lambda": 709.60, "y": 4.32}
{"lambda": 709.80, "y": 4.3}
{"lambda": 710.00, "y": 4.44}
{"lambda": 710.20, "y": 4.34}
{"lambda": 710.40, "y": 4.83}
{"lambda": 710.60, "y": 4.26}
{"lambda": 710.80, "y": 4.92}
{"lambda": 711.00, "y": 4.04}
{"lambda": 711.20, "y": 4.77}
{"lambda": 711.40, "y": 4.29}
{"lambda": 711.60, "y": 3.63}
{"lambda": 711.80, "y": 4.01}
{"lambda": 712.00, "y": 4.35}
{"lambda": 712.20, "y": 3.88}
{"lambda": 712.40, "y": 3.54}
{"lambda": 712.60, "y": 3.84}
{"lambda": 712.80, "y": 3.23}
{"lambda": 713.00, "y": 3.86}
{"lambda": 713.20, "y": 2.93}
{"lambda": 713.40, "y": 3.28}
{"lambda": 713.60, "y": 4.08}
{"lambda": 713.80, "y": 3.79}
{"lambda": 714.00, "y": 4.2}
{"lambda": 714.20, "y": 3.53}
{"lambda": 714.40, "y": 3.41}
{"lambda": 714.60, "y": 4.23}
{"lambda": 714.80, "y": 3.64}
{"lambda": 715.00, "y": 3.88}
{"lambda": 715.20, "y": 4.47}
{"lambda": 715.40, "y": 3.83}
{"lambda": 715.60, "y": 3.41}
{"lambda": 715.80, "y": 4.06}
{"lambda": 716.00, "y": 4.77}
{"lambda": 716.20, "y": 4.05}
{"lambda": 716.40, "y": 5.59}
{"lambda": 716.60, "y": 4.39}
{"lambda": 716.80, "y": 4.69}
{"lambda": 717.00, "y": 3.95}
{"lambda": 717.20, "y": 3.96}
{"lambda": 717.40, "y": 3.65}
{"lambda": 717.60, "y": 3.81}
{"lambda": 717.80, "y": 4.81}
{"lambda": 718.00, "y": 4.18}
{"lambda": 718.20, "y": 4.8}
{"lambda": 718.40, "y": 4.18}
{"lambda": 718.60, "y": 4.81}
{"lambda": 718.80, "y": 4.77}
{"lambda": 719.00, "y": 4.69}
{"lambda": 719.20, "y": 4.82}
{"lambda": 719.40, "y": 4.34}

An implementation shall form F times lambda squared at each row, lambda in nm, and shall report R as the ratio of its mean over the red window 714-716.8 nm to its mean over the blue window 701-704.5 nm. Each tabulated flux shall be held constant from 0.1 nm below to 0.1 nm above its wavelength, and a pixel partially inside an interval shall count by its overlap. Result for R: 1.2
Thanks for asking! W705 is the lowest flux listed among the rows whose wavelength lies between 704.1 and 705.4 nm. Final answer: 2.19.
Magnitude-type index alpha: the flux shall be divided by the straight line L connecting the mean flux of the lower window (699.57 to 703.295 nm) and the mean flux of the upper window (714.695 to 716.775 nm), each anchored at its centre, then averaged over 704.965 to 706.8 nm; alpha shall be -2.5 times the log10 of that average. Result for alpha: 0.118 mag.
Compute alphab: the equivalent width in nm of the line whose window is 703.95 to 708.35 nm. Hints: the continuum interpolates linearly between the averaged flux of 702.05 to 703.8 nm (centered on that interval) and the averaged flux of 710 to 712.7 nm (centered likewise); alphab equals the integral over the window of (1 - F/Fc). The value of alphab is 0.30 nm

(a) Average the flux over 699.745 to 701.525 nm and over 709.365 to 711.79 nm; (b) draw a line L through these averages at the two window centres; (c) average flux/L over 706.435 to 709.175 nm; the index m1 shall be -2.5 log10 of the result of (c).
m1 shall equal 0.06 mag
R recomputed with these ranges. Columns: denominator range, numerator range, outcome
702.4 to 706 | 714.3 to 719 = 1.23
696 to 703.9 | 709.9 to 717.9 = 1.20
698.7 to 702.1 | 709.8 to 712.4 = 1.29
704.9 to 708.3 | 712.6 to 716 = 1.10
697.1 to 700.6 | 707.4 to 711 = 1.23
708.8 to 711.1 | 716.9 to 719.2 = 1.04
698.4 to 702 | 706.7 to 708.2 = 1.12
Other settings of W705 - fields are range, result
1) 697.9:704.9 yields 2.89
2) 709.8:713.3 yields 2.93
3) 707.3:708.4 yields 2.87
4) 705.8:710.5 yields 2.78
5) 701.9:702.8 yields 3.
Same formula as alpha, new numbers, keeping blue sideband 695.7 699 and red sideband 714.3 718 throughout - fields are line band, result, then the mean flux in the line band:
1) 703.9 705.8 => 0.10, 3.54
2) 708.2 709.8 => -0.03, 4.08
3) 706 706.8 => 0.09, 3.62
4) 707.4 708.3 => 0.08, 3.65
